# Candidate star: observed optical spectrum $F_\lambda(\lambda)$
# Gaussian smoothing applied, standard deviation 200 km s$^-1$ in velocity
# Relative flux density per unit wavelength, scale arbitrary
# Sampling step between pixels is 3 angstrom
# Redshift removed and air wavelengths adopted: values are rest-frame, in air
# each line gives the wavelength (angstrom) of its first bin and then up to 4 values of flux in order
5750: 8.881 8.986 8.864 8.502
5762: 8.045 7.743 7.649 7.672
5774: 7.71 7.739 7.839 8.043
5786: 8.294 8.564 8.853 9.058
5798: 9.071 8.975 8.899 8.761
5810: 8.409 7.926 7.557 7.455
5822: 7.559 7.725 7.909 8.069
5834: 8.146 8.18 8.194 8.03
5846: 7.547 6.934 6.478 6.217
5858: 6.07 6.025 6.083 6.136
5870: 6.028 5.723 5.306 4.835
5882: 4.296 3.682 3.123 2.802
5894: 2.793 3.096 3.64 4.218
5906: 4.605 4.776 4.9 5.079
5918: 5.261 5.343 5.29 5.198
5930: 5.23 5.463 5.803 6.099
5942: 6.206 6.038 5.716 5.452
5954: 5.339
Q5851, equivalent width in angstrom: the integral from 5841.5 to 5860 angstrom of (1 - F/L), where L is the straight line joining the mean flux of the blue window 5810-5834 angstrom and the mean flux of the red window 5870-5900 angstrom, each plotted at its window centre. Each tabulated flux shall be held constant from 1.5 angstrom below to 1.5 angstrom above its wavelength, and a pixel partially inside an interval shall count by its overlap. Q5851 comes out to -2.3 angstrom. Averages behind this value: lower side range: 7.81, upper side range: 4.05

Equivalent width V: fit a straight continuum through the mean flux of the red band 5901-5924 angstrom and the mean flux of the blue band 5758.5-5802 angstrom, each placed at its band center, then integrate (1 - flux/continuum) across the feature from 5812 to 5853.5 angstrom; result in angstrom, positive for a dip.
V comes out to -4.8 angstrom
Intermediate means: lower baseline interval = 8.24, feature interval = 7.69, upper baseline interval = 4.88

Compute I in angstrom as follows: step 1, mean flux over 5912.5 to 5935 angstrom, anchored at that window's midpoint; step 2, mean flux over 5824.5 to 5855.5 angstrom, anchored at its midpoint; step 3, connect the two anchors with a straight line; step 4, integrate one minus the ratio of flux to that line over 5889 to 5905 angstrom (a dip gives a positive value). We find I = 7.1 angstrom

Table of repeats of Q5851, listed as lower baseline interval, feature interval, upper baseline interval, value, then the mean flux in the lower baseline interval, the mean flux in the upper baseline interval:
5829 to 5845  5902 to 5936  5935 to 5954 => 6.8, 8.1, 5.84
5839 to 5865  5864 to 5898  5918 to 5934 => 10.0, 6.83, 5.3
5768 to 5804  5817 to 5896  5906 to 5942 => 8.0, 8.34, 5.32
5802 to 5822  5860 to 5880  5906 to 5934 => 2.4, 8.14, 5.14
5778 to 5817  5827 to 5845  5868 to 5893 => -4.0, 8.48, 4.47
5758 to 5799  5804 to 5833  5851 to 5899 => -5.0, 8.18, 4.89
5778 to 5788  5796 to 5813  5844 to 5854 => -2.3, 8.07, 7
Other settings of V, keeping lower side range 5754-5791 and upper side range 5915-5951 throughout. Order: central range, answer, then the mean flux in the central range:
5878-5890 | 4.6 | 3.9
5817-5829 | -0.6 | 7.65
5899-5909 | 2.9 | 4.27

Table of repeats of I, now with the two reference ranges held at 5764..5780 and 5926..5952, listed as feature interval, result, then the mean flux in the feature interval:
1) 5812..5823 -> -0.7 angstrom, 7.61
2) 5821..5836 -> -1.9 angstrom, 7.9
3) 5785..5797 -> -2.0 angstrom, 8.72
